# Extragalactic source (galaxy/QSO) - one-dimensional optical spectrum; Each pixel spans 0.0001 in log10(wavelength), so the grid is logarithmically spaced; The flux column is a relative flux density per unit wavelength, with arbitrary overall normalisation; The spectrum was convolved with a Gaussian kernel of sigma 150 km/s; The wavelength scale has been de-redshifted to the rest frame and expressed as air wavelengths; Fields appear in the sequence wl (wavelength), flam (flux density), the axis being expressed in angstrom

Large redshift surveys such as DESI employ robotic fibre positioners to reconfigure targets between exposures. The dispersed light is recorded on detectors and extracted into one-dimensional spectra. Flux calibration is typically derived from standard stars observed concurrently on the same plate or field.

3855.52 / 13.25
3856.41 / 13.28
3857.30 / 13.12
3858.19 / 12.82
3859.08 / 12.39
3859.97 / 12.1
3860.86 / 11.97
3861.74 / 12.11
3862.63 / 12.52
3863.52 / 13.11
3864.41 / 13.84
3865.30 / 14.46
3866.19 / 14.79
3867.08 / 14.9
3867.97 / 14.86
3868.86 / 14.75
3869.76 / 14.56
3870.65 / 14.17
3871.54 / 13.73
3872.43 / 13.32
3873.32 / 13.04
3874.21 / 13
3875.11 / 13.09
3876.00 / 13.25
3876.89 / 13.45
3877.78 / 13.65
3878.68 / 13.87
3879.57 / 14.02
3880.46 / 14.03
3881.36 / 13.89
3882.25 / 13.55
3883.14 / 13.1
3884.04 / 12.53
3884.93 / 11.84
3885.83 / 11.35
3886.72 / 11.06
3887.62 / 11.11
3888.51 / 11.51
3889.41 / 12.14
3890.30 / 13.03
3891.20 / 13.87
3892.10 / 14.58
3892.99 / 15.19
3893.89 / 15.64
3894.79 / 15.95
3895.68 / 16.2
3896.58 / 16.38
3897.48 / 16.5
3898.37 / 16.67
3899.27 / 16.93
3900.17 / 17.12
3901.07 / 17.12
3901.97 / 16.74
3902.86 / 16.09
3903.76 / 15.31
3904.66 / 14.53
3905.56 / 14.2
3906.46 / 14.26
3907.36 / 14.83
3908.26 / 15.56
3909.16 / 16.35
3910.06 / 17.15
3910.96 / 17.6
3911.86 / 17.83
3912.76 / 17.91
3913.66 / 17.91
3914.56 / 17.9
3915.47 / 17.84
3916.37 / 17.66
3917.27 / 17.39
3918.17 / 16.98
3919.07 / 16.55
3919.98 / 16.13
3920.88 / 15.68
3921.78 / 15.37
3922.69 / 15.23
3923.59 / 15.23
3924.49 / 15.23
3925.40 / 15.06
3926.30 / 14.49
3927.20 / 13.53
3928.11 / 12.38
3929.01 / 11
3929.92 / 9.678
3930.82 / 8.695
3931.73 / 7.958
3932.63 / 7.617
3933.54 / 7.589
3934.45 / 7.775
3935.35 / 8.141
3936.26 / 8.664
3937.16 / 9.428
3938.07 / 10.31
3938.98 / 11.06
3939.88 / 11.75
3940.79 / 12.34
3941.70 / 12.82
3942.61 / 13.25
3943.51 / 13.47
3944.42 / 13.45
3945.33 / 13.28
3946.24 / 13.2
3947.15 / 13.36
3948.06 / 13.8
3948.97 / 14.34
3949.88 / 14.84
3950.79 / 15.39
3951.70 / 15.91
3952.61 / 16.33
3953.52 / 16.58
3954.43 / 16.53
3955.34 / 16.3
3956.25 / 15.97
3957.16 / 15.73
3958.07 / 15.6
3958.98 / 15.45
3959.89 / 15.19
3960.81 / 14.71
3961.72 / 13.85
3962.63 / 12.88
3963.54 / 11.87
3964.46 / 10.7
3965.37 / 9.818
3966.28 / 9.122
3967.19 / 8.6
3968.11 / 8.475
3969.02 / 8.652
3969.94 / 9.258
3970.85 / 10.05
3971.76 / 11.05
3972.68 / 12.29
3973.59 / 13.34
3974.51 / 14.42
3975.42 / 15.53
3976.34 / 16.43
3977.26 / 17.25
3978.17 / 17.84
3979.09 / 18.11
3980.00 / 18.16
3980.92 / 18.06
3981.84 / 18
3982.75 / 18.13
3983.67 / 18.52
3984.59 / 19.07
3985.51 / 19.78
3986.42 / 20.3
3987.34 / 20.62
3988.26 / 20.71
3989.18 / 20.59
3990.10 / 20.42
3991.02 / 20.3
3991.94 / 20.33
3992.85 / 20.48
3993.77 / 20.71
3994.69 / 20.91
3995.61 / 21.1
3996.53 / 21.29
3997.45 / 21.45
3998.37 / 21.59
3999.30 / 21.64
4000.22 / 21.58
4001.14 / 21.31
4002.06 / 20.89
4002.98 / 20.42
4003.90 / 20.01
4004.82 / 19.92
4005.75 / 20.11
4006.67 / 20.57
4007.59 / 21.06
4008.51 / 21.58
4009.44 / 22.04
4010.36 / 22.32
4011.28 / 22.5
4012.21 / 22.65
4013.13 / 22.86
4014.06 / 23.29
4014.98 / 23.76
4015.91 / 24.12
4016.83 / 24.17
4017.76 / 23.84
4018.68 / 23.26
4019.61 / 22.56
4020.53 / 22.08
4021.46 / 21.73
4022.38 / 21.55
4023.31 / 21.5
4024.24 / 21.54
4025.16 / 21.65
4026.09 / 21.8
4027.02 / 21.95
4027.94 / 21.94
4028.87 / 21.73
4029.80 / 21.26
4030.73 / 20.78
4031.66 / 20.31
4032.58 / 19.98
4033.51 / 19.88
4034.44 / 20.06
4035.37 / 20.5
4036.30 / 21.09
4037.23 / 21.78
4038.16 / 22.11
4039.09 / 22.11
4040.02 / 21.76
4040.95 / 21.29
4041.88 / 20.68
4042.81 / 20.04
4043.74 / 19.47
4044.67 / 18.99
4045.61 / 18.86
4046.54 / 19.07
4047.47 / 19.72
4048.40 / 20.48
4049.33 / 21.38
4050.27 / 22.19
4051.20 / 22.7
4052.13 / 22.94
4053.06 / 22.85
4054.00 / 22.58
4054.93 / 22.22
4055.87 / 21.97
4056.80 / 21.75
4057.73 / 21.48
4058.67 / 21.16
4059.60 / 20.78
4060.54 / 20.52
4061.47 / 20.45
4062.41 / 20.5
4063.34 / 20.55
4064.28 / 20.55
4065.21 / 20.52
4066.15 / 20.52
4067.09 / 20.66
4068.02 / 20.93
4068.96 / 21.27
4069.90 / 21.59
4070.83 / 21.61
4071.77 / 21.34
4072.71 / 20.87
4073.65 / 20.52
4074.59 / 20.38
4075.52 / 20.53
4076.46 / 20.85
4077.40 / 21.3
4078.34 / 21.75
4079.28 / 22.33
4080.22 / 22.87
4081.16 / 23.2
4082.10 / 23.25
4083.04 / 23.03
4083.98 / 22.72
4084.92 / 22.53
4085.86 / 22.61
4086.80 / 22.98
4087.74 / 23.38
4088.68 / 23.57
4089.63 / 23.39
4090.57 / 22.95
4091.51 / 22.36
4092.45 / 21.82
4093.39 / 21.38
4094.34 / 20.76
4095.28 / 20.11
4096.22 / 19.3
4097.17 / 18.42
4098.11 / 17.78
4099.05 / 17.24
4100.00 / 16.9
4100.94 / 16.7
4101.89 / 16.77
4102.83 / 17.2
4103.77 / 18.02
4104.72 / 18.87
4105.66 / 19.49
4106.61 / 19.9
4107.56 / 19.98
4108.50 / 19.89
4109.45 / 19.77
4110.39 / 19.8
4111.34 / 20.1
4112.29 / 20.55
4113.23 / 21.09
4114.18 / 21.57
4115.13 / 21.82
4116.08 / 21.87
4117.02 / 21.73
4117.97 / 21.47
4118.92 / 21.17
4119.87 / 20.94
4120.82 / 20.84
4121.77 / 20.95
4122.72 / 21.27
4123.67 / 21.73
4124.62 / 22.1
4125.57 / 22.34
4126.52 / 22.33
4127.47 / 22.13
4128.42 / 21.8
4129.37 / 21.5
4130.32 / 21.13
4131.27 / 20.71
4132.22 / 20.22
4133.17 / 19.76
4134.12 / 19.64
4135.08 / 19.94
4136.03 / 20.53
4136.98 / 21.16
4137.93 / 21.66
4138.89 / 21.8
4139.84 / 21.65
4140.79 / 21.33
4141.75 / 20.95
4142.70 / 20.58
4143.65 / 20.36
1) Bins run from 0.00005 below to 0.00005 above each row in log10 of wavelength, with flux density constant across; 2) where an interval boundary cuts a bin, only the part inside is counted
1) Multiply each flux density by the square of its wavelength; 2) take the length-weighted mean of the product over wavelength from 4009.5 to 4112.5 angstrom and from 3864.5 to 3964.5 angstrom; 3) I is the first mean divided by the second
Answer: 1.61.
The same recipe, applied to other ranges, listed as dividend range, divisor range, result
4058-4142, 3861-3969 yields 1.66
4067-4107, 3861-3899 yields 1.68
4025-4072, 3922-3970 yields 1.77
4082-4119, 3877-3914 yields 1.54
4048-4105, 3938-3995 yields 1.46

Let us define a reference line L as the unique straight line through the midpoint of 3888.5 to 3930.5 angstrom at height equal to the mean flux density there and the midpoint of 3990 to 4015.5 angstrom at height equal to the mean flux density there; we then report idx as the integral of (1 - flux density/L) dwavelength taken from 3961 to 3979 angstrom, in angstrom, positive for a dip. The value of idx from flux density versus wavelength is 6.5 angstrom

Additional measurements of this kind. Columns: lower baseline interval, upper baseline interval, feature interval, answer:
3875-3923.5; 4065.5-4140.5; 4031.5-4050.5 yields -1.4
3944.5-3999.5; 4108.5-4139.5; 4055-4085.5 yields -3.3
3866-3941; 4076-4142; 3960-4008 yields -1.0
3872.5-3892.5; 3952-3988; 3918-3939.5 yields 3.0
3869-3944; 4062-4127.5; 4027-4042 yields -2.0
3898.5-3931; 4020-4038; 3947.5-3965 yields 2.8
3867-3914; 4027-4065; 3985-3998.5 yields -1.4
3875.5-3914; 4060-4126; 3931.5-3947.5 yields 5.2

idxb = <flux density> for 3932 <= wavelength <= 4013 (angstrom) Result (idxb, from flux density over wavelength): 16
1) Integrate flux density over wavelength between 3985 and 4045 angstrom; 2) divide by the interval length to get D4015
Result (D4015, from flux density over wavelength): 21.3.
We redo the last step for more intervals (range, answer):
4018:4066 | 21.2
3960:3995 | 15.8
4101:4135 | 20.5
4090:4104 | 19.2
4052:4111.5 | 20.9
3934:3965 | 13.4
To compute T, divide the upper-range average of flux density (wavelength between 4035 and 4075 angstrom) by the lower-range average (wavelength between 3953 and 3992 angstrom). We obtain 1.4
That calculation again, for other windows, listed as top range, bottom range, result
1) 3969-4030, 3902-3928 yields 1.24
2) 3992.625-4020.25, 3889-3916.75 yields 1.36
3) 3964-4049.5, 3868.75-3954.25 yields 1.39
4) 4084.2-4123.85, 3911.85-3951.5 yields 1.53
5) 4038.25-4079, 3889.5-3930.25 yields 1.34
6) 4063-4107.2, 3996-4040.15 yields 0.96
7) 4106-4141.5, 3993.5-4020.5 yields 0.96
